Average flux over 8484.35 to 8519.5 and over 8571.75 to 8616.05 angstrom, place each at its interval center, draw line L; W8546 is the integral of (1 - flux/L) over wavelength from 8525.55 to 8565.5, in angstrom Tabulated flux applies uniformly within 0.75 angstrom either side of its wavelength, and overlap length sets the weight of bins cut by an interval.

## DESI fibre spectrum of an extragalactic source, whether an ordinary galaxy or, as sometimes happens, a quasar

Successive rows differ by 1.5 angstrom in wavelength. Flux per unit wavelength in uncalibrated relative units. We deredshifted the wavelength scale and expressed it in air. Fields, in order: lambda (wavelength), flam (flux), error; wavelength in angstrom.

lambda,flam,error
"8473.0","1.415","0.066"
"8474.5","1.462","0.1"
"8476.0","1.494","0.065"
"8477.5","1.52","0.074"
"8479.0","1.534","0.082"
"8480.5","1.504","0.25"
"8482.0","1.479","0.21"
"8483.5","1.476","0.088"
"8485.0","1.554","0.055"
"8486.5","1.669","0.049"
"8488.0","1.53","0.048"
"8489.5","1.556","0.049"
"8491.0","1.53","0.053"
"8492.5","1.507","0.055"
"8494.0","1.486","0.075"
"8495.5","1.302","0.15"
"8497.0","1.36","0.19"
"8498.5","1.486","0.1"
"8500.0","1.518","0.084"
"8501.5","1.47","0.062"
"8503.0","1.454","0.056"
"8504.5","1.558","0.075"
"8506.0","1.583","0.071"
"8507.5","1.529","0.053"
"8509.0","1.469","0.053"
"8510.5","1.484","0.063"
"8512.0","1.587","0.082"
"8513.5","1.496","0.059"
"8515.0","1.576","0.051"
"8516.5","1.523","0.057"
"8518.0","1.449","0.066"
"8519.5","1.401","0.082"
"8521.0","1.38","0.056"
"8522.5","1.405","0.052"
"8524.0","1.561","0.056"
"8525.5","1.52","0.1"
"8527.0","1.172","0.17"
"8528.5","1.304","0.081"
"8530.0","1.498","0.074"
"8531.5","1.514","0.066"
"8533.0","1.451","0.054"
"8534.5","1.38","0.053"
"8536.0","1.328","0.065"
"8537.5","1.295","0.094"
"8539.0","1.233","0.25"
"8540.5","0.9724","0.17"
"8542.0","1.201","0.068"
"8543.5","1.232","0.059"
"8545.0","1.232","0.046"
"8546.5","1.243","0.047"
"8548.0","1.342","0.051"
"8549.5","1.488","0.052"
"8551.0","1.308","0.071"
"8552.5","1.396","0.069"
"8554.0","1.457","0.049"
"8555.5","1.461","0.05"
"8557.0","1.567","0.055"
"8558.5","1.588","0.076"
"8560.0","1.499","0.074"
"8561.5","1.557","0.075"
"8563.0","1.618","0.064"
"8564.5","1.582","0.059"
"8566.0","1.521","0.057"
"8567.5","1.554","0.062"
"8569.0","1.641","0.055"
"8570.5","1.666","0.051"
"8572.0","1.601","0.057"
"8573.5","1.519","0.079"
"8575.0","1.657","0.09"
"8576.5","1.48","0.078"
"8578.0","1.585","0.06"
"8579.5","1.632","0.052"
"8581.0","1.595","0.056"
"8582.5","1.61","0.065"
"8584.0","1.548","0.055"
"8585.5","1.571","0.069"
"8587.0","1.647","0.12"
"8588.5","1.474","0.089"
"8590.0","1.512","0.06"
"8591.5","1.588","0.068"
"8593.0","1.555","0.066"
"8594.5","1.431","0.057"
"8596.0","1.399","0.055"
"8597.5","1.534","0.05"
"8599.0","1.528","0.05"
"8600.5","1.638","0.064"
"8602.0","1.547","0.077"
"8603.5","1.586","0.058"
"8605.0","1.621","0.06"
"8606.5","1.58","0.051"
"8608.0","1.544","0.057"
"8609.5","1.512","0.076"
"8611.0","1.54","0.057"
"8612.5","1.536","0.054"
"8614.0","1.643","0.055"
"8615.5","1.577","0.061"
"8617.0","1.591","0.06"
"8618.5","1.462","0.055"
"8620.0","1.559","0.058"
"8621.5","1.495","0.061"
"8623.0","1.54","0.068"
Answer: 3.8 angstrom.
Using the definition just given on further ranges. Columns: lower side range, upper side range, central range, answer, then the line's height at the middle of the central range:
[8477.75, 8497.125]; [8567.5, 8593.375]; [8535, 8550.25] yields 2.9 angstrom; 1.55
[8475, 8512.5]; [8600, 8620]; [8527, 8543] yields 2.3 angstrom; 1.53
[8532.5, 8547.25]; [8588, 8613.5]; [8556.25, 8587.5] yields -4.0 angstrom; 1.4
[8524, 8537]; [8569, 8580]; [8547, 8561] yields 0.5 angstrom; 1.51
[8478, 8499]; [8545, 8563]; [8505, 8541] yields 1.1 angstrom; 1.47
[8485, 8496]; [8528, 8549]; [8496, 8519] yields -0.9 angstrom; 1.44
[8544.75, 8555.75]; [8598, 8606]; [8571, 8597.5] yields -0.8 angstrom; 1.51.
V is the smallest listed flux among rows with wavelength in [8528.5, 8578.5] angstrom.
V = 0.9724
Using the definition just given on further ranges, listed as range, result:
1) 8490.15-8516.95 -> 1.302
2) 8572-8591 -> 1.474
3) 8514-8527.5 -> 1.172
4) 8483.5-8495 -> 1.476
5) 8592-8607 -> 1.399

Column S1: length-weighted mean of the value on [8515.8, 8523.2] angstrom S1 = 1.43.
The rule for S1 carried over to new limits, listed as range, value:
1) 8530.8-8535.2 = 1.45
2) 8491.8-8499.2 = 1.43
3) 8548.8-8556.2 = 1.42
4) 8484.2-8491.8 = 1.57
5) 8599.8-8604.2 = 1.59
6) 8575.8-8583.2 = 1.58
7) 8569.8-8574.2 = 1.6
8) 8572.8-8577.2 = 1.55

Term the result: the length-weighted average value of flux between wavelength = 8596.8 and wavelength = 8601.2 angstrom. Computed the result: 1.57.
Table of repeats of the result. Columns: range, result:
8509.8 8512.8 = 1.54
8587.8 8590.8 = 1.49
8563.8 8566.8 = 1.55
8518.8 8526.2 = 1.45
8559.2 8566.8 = 1.56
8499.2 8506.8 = 1.52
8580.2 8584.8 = 1.58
